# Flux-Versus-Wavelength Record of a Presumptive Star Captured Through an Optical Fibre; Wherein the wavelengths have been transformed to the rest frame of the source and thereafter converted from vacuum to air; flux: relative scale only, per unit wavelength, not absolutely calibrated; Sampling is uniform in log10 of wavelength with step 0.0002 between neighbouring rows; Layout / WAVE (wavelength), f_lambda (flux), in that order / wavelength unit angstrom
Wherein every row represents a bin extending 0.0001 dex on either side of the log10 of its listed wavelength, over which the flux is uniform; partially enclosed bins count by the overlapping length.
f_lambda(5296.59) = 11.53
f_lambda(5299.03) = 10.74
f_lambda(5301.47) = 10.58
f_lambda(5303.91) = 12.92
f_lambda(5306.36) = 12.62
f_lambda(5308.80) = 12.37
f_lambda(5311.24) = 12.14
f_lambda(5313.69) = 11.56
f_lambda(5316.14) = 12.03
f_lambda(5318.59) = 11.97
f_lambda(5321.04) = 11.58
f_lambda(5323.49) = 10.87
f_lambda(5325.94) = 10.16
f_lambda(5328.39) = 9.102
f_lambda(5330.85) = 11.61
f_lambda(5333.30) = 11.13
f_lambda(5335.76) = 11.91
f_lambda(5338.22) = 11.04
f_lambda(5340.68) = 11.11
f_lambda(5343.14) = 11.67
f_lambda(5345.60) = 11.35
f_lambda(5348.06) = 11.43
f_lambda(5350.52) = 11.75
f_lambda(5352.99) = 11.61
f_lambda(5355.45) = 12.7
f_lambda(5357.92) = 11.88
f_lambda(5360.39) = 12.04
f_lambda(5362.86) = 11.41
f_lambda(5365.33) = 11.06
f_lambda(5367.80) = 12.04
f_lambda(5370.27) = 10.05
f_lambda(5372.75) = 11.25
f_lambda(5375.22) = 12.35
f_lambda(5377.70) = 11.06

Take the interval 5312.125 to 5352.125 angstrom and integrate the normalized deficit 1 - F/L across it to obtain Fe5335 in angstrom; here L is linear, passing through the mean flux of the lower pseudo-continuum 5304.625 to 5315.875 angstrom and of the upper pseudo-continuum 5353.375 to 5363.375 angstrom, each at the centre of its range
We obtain 2.8 angstrom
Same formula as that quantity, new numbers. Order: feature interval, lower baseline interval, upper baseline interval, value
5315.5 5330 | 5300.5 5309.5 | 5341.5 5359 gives 1.3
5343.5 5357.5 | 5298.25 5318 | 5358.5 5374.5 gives -0.3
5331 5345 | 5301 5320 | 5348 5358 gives 0.7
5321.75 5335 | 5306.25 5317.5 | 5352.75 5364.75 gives 1.5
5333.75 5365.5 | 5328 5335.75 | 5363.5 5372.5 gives -1.7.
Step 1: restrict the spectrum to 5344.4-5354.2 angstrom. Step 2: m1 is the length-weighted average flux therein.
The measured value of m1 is 11.5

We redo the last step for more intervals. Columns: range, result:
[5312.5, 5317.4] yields 11.8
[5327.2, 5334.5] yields 10.6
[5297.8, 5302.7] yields 10.7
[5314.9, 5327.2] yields 11.3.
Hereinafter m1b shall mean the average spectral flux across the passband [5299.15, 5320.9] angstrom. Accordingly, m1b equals 11.9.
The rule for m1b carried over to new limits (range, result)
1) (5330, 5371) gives 11.5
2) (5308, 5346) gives 11.3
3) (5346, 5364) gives 11.8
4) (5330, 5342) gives 11.4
